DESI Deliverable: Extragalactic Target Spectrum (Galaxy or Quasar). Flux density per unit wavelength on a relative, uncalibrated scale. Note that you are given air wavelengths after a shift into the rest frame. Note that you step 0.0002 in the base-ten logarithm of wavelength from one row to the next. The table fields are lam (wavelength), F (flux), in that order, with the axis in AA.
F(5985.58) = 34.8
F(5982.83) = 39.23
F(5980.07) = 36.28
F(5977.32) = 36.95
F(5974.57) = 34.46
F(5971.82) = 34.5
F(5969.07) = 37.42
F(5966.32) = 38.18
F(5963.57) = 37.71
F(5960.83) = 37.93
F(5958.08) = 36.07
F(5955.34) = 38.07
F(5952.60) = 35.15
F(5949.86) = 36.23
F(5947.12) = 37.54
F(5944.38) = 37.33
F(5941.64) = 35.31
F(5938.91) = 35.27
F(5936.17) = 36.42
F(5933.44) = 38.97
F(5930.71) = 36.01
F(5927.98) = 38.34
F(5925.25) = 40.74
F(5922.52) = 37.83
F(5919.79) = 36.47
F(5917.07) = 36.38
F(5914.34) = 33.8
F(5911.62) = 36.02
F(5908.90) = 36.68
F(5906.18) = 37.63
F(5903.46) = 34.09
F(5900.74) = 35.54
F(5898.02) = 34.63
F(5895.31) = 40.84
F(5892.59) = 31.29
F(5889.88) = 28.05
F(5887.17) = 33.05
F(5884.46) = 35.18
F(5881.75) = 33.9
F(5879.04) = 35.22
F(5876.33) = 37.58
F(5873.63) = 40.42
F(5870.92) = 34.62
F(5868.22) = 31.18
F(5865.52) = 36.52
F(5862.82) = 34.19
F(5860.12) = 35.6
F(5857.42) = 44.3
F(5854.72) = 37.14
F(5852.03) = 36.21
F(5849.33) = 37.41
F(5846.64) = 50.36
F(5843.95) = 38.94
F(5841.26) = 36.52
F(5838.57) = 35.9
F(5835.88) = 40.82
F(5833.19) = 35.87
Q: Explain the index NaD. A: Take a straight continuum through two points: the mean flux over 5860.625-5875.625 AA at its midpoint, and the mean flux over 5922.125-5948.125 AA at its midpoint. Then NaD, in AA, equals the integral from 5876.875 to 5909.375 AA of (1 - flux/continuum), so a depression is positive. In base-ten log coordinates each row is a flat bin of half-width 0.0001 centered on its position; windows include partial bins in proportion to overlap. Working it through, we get 1.3 AA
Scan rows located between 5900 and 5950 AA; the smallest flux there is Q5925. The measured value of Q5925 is 33.8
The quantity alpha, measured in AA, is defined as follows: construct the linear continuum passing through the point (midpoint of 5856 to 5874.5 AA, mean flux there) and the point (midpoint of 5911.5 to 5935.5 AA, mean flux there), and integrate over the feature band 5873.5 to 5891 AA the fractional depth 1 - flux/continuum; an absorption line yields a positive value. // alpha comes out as 1.1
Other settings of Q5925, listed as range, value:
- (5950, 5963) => 35.15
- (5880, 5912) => 28.05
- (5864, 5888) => 31.18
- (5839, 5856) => 36.21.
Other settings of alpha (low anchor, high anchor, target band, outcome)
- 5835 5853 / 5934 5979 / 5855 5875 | 1.1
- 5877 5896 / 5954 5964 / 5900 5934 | -1.4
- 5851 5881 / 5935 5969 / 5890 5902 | 0.6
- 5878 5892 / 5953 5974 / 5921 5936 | -1.3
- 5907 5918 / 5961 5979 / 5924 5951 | -0.8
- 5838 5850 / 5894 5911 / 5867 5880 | 0.8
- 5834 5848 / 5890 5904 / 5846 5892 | 1.7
